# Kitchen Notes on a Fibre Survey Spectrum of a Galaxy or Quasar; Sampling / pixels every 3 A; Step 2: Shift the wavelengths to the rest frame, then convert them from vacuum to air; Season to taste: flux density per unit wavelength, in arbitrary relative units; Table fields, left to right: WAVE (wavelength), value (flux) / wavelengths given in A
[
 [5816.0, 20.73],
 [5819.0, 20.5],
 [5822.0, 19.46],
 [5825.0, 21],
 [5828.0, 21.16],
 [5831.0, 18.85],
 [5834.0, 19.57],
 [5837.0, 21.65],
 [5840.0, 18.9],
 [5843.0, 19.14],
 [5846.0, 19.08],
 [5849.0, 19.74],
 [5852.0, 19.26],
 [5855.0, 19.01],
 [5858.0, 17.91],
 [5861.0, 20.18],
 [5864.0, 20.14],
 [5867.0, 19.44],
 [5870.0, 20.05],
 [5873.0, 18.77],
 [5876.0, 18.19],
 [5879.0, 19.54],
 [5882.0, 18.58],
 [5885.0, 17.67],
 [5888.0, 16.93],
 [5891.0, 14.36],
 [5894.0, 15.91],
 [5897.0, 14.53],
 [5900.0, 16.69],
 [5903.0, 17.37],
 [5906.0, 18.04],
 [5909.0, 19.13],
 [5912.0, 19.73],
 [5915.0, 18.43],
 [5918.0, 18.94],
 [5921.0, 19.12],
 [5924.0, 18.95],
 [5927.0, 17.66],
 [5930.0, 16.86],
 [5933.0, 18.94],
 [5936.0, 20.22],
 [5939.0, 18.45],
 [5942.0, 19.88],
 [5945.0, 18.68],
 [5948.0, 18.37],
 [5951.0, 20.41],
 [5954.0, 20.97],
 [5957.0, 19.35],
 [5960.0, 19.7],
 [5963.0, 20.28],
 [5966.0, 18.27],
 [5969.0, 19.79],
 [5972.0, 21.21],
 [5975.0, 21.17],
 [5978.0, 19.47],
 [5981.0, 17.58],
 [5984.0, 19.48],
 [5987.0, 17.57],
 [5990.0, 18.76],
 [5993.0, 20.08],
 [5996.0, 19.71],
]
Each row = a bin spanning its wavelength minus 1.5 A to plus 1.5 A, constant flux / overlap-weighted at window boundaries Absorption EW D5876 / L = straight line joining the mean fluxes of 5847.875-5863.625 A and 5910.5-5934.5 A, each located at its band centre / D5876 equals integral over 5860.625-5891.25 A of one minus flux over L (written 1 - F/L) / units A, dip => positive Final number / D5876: 0.7 A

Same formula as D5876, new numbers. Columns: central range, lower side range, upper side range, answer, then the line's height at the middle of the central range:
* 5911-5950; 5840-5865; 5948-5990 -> 1.3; 19.5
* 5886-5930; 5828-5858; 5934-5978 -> 4.7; 19.6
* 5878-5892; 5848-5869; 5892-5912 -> 0.4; 18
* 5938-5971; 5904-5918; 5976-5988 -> -1.4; 18.7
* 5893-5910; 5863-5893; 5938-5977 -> 1.7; 18.7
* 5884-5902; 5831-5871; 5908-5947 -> 2.9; 19.1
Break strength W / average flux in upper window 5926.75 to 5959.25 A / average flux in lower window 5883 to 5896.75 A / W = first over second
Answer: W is 1.19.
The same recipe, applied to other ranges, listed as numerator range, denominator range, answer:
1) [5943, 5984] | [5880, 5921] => 1.12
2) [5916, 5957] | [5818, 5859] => 0.97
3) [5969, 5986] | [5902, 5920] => 1.06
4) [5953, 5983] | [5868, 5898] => 1.13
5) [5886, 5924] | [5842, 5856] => 0.91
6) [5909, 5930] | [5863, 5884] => 0.97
